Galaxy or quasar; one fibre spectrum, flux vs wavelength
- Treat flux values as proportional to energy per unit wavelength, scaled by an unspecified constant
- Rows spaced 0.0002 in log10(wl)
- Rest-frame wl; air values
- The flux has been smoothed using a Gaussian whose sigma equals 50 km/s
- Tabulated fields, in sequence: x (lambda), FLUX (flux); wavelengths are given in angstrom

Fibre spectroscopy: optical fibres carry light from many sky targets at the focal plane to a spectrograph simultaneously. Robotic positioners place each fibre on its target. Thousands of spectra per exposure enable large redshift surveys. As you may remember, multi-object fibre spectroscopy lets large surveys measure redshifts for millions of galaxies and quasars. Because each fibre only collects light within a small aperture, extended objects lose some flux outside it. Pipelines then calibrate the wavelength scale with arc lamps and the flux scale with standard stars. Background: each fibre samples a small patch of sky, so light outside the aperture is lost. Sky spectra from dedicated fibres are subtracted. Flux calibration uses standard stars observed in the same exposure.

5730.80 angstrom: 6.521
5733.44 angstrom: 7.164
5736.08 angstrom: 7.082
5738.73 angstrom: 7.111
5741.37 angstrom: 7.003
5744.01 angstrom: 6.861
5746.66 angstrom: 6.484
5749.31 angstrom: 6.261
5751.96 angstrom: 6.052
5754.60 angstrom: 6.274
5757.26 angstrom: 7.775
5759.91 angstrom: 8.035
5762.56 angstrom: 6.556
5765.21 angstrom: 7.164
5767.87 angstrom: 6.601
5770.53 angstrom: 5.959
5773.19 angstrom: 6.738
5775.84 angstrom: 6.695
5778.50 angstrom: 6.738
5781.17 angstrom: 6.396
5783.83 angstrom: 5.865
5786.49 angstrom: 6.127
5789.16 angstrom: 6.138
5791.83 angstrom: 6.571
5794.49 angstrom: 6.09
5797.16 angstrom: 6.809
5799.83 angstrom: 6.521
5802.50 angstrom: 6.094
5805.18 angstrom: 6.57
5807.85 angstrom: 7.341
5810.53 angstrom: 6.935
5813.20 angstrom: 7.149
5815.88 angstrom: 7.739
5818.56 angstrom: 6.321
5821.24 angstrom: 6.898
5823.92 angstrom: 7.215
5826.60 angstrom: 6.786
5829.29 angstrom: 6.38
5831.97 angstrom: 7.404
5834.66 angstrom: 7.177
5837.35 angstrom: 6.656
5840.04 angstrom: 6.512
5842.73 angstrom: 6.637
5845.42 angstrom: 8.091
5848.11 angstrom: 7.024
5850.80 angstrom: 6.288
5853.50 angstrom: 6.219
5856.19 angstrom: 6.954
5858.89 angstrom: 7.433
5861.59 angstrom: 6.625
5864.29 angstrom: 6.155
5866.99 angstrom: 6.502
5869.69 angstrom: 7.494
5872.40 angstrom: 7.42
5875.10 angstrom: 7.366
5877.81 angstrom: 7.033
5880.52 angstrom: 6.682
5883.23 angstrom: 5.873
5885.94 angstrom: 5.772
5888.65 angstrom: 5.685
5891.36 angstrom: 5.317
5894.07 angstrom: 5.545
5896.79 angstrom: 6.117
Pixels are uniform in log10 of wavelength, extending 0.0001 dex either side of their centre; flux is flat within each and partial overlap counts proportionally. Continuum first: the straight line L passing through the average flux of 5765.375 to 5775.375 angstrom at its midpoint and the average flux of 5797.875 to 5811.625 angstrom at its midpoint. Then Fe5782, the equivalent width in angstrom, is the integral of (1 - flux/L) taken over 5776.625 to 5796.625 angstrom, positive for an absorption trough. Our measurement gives 0.9 angstrom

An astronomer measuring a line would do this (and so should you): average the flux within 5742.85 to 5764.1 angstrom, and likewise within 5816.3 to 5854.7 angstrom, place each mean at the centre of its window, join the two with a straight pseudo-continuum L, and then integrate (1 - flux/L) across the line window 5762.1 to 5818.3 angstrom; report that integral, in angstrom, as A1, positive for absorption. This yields 1.76 angstrom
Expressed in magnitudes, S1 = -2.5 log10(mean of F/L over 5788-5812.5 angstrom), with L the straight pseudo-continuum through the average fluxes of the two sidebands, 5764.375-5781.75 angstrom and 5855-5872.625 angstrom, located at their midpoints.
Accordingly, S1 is 0.018 mag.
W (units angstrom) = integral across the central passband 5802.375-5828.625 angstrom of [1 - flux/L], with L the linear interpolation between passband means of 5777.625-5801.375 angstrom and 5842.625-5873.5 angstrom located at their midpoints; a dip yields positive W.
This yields -1.5 angstrom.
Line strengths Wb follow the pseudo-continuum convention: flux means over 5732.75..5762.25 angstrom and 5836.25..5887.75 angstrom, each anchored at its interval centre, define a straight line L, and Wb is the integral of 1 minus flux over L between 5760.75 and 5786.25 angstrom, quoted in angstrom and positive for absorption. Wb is 1.2 angstrom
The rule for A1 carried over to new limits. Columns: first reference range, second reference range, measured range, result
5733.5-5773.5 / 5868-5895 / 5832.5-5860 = -1.6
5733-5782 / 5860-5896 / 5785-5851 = -1.9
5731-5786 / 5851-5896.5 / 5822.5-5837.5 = -0.9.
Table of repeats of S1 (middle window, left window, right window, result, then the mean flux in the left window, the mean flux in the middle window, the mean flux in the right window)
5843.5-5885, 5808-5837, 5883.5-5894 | -0.124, 7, 6.86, 5.62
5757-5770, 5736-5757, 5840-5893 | -0.069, 6.67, 7.1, 6.65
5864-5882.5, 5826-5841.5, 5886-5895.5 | -0.172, 6.82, 6.96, 5.56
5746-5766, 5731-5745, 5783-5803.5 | -0.010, 7.01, 6.83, 6.29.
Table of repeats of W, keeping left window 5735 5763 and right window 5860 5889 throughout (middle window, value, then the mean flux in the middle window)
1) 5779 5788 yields 0.82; 6.18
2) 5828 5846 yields -0.61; 6.93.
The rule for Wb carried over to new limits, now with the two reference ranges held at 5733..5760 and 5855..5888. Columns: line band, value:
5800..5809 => 0.23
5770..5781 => 0.44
